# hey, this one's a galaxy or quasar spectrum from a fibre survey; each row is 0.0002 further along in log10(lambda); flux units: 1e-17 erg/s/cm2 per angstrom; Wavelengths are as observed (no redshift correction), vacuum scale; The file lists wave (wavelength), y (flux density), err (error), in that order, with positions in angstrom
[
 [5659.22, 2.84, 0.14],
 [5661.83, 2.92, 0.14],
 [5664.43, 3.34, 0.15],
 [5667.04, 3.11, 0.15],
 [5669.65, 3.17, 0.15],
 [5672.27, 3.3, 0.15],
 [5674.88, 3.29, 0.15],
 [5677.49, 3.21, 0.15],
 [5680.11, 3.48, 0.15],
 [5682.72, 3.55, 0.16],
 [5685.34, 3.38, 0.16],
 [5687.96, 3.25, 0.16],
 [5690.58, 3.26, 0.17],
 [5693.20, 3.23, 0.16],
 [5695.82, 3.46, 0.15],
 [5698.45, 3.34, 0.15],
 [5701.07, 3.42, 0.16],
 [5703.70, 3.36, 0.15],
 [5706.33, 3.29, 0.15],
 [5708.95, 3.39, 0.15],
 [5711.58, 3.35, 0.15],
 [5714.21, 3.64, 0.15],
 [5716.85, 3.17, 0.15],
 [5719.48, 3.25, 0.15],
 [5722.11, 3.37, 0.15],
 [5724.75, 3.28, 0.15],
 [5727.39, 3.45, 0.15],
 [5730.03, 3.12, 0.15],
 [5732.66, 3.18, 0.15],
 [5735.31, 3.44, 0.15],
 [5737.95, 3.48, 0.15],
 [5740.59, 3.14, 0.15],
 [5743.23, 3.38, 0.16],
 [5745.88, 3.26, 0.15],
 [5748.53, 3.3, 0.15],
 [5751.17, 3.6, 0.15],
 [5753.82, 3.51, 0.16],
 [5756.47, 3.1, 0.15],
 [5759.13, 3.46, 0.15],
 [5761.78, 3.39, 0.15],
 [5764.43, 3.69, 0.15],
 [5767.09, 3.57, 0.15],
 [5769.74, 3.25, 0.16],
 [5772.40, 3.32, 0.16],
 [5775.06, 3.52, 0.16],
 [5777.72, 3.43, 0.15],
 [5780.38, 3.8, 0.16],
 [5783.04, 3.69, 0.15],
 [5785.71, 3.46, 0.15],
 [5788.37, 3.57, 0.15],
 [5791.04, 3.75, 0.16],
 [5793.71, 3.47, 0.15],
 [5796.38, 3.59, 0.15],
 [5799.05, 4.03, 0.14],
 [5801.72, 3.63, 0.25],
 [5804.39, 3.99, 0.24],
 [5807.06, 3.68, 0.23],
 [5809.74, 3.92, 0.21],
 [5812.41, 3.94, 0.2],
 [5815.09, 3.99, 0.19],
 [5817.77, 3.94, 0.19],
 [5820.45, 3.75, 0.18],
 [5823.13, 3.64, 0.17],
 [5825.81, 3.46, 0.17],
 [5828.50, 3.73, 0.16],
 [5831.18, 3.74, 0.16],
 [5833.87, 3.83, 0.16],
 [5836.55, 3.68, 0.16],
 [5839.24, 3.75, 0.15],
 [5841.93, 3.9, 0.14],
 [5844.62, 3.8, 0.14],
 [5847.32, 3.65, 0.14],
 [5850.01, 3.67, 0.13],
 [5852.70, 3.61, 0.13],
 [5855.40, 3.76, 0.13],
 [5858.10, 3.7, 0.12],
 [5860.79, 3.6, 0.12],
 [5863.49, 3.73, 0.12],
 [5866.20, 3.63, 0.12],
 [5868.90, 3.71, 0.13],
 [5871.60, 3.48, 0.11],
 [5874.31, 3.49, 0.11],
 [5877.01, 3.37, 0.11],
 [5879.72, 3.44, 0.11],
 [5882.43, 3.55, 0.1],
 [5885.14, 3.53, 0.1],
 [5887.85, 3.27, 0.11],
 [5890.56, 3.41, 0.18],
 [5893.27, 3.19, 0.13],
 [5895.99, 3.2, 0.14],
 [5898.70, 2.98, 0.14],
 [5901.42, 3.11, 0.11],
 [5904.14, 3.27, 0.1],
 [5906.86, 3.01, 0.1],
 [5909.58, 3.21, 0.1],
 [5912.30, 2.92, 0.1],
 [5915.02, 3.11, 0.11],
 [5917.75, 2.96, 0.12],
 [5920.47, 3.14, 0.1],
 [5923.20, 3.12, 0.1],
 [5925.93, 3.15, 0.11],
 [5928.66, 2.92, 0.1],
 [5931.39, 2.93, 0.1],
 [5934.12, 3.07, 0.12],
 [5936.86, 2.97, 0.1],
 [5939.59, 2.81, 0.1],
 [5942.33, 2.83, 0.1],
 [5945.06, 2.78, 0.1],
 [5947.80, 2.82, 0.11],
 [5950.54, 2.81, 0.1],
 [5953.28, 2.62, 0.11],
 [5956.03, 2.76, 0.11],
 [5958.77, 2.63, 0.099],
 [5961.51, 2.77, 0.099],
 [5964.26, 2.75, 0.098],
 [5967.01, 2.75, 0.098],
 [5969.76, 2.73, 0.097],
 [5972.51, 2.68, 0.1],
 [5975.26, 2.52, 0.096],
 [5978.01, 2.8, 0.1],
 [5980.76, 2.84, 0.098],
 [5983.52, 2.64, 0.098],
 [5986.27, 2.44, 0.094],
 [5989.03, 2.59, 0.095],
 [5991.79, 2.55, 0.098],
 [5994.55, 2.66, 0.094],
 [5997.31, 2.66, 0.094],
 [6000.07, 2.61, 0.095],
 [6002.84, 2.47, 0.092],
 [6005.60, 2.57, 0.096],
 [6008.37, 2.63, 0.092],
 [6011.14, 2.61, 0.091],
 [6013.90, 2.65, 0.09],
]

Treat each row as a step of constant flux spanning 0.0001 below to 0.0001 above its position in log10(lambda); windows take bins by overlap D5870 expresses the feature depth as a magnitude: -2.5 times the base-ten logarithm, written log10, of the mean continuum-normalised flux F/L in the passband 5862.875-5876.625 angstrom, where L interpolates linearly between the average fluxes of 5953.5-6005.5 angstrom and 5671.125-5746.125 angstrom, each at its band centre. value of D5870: -0.22 mag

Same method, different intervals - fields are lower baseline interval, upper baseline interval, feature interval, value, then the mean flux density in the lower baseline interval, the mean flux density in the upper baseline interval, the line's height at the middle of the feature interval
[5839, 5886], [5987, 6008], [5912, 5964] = 0.054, 3.63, 2.58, 3.04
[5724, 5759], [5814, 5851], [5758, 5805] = -0.021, 3.33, 3.75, 3.52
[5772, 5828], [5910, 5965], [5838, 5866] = -0.096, 3.7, 2.9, 3.4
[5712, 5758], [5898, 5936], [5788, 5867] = -0.171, 3.33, 3.06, 3.2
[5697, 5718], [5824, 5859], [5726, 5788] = 0.025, 3.37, 3.71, 3.5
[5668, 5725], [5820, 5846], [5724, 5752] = 0.041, 3.34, 3.73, 3.46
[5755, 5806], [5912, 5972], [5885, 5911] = -0.048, 3.56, 2.88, 3.06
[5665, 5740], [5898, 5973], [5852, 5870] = -0.204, 3.33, 2.92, 3.05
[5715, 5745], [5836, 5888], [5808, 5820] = -0.122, 3.3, 3.62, 3.51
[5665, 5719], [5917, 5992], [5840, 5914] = -0.167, 3.33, 2.8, 2.96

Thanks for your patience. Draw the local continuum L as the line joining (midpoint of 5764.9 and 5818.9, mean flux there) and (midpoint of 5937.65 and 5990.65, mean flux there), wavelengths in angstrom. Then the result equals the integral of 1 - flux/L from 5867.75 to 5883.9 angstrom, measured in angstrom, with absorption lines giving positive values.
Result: -1.5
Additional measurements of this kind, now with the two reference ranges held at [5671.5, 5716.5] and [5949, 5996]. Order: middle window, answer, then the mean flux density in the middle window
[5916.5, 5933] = -1.43 angstrom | 3.04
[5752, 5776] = -1.77 angstrom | 3.42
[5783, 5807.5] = -4.51 angstrom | 3.69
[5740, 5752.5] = -0.44 angstrom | 3.35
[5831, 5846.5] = -4.00 angstrom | 3.78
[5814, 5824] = -2.55 angstrom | 3.83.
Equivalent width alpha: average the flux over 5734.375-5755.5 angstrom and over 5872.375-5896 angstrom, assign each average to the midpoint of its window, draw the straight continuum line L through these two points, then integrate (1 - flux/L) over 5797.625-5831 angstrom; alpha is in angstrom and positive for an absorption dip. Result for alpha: -4.09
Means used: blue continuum 3.38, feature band 3.81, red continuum 3.4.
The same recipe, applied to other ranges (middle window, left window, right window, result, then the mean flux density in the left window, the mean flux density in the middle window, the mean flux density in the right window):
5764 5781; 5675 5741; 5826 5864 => 0.14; 3.34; 3.49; 3.72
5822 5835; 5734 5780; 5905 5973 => -1.90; 3.41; 3.68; 2.89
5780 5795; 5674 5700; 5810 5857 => 0.07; 3.35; 3.61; 3.76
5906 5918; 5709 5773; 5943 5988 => -0.78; 3.36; 3.05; 2.71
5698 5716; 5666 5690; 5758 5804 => -0.08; 3.3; 3.4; 3.58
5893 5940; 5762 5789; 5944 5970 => -2.35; 3.52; 3.06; 2.74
